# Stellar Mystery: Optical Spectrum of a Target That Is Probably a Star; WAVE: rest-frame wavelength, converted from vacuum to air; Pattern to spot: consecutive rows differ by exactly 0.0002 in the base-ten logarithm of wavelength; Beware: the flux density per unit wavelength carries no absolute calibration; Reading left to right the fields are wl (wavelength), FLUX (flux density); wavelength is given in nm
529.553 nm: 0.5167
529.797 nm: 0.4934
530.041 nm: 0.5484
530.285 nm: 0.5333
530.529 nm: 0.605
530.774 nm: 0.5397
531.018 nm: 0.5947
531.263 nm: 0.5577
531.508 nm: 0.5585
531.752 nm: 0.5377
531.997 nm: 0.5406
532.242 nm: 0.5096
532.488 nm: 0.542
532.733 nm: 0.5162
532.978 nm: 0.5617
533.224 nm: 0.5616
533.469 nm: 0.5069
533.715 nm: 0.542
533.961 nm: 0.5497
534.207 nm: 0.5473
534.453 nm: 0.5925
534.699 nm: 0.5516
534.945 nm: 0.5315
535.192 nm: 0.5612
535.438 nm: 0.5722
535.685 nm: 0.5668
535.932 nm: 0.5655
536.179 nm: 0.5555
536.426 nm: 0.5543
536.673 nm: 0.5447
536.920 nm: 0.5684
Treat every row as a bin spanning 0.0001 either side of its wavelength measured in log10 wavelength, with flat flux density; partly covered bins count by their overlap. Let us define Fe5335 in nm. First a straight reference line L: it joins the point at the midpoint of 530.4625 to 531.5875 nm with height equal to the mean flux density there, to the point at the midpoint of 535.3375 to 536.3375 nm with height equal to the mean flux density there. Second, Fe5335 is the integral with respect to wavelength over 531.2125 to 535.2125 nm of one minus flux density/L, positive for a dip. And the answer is 0.158 nm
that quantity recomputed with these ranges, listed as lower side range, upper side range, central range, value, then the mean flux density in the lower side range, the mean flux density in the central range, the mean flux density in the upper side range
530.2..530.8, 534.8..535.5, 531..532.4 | 0.04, 0.564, 0.546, 0.554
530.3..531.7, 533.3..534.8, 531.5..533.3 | 0.06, 0.567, 0.539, 0.549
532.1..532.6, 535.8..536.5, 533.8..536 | -0.05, 0.525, 0.559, 0.558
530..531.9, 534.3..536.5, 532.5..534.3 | 0.06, 0.56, 0.541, 0.561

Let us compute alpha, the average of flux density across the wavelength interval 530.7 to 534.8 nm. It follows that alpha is 0.548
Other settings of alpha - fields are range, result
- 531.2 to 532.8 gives 0.537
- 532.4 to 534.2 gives 0.541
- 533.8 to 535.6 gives 0.558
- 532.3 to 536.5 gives 0.551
